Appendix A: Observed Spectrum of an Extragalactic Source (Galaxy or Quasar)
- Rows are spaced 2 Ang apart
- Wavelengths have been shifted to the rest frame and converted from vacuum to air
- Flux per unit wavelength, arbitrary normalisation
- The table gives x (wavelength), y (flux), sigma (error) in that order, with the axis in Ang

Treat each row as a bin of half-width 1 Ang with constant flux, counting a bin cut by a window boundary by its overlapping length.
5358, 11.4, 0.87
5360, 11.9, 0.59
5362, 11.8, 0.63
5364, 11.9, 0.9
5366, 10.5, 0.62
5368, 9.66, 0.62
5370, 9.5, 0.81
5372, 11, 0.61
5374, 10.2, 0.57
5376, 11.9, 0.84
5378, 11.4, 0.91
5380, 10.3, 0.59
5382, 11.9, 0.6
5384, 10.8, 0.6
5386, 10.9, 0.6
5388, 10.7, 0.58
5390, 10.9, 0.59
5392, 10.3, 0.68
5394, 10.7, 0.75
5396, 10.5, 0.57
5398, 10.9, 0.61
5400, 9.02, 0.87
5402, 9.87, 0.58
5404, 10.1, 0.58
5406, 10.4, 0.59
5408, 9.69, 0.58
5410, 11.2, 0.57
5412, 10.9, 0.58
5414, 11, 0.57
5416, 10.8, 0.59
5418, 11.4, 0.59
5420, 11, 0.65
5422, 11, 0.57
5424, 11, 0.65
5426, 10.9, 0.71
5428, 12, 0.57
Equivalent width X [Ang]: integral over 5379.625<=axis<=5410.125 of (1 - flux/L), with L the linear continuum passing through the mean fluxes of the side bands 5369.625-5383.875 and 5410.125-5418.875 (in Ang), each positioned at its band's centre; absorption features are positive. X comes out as 1.4 Ang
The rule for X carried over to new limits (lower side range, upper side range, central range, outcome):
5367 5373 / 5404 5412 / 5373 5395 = -1.54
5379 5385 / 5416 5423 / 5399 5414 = 1.13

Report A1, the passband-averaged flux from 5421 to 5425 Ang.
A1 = 11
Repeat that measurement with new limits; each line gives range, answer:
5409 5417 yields 11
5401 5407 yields 10.1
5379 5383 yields 11.1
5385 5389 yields 10.8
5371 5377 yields 11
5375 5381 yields 11.2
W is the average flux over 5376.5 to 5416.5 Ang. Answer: 10.6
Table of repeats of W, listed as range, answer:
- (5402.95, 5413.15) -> 10.5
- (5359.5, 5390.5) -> 10.9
